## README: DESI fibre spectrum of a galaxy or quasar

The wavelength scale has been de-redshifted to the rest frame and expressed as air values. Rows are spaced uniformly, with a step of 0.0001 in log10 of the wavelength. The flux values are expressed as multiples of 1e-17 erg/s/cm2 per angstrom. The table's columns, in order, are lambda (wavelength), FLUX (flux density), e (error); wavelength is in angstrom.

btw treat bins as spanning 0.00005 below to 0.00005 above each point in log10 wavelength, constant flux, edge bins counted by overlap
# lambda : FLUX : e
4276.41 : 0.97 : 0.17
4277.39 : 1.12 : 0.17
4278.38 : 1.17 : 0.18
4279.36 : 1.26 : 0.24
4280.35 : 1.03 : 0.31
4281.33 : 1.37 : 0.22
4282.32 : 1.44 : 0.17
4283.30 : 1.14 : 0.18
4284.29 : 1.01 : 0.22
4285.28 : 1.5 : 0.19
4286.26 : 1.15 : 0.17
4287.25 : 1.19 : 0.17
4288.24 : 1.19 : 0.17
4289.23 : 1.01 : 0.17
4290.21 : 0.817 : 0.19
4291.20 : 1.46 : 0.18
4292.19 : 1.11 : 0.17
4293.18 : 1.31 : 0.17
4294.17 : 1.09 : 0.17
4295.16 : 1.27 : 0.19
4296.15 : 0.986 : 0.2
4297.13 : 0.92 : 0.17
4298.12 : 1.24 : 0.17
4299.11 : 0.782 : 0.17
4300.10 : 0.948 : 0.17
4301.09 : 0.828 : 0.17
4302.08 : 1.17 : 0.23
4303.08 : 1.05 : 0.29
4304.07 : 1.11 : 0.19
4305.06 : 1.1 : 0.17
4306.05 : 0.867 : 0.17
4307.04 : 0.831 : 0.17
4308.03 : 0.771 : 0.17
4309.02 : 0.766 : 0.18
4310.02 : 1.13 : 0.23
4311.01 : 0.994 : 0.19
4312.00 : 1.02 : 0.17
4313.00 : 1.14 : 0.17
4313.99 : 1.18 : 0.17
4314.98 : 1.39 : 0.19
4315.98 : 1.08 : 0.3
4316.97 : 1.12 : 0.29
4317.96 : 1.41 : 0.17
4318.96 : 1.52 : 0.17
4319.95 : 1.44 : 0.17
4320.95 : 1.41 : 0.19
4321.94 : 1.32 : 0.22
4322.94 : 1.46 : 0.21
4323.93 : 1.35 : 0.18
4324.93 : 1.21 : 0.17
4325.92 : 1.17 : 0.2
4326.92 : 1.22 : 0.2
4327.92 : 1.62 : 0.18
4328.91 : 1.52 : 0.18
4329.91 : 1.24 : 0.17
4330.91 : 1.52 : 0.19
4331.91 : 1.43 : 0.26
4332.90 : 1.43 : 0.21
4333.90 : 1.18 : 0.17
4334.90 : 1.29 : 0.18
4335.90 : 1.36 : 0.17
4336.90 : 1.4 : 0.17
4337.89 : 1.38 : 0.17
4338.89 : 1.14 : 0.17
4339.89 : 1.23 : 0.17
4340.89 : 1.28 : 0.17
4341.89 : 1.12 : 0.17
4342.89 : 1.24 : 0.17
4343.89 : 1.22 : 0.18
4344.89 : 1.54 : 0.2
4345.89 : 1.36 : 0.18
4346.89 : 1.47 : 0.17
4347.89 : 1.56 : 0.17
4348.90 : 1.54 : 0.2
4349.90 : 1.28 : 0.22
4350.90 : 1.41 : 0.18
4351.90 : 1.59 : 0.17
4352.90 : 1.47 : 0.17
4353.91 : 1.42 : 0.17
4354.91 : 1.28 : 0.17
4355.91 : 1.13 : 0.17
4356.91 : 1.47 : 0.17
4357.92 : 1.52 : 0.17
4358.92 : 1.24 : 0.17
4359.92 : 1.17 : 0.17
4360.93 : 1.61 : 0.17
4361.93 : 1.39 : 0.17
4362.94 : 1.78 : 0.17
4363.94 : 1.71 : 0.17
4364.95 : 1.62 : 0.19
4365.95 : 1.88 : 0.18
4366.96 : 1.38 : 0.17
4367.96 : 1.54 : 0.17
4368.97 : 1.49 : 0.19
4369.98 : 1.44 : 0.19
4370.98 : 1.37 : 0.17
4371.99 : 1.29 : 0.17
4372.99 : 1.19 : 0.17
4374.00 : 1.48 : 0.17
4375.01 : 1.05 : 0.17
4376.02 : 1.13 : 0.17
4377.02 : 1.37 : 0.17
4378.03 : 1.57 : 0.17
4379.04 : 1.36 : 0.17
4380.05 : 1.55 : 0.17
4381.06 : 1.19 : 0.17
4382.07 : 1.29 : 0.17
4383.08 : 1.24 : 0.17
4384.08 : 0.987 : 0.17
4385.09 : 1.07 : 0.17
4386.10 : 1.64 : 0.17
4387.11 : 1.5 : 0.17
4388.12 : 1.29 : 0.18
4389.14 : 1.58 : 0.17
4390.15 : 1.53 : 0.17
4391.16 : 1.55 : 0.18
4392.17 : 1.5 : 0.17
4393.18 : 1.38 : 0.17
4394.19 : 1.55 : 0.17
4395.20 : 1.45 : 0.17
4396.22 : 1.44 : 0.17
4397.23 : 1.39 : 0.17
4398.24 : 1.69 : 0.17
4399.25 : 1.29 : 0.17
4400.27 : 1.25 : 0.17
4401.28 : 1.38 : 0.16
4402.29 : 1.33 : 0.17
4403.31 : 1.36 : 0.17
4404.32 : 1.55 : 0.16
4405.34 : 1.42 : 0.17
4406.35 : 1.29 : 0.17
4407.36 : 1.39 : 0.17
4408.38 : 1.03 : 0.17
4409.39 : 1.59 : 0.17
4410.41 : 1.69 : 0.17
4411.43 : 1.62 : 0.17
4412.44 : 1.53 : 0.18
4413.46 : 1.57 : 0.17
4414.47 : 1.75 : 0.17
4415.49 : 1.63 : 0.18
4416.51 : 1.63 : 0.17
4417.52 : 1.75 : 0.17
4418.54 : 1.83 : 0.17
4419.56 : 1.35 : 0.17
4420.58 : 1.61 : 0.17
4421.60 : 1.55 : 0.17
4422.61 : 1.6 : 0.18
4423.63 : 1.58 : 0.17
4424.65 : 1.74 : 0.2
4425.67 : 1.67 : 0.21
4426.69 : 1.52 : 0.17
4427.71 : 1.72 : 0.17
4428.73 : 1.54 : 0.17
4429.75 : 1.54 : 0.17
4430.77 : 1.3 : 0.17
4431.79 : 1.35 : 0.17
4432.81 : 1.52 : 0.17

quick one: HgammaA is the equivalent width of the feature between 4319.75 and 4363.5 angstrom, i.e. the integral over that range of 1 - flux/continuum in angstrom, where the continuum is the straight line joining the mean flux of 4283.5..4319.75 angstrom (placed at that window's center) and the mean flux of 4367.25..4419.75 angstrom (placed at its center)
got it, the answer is -4.60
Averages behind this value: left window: 1.1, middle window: 1.37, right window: 1.43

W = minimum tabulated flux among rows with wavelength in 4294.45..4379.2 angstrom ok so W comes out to 0.766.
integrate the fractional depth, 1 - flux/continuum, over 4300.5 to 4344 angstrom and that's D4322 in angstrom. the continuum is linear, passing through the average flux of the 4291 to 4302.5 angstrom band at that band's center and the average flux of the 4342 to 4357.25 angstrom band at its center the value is 0.5 angstrom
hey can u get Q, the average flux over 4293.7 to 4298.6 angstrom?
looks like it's 1.1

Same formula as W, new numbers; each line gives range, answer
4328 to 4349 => 1.12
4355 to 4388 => 0.987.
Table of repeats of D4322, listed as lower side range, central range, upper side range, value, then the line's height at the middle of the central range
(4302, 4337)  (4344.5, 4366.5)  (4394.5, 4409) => -3.1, 1.29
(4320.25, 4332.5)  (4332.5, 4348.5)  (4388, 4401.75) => 0.7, 1.39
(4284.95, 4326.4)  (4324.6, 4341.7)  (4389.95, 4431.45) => -1.3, 1.24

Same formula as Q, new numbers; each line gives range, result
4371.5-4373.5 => 1.24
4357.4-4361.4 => 1.38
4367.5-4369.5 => 1.51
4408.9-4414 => 1.6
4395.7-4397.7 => 1.41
